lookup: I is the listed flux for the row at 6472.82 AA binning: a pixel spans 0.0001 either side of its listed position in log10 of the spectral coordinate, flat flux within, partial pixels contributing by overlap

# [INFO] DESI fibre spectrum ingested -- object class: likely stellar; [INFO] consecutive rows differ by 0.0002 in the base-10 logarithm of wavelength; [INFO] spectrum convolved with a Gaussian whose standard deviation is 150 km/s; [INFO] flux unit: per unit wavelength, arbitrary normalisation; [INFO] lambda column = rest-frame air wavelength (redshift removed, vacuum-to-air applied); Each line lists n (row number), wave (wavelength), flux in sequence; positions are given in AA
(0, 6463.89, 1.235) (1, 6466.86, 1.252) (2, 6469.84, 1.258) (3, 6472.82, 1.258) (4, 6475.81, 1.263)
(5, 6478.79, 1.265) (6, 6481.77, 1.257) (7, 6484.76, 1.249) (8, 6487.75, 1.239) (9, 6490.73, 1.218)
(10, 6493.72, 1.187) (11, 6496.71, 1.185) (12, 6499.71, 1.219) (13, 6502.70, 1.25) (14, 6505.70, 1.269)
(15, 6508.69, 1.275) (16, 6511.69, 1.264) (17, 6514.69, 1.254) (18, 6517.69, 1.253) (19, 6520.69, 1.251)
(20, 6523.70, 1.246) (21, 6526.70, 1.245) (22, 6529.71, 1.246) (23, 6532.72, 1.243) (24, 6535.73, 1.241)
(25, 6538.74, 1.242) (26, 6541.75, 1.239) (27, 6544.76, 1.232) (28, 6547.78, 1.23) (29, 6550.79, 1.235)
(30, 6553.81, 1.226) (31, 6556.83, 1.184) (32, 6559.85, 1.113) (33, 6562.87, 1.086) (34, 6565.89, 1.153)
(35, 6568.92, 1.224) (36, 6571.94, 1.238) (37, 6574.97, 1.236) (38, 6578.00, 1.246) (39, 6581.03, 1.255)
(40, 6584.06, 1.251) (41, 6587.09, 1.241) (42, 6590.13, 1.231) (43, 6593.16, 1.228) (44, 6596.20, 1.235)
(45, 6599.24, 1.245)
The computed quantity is 1.258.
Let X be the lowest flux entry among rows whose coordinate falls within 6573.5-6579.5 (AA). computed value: 1.236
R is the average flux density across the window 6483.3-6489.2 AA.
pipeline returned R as 1.24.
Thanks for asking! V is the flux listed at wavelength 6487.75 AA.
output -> 1.239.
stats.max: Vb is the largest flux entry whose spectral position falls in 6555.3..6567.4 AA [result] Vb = 1.184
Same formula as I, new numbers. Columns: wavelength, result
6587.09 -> 1.241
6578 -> 1.246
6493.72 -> 1.187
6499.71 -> 1.219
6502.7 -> 1.25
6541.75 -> 1.239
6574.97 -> 1.236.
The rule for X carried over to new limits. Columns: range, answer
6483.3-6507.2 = 1.185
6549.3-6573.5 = 1.086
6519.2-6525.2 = 1.246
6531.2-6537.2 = 1.241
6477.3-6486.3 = 1.249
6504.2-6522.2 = 1.251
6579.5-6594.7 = 1.228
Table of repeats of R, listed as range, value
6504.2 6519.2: 1.26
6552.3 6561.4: 1.17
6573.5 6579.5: 1.24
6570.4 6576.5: 1.24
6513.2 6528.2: 1.25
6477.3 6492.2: 1.25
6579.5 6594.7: 1.24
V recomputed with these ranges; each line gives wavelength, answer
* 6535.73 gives 1.241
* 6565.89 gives 1.153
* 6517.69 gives 1.253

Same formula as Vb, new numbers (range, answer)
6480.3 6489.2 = 1.257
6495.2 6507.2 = 1.269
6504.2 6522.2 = 1.275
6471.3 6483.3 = 1.265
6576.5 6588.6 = 1.255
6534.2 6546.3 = 1.242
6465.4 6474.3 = 1.258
